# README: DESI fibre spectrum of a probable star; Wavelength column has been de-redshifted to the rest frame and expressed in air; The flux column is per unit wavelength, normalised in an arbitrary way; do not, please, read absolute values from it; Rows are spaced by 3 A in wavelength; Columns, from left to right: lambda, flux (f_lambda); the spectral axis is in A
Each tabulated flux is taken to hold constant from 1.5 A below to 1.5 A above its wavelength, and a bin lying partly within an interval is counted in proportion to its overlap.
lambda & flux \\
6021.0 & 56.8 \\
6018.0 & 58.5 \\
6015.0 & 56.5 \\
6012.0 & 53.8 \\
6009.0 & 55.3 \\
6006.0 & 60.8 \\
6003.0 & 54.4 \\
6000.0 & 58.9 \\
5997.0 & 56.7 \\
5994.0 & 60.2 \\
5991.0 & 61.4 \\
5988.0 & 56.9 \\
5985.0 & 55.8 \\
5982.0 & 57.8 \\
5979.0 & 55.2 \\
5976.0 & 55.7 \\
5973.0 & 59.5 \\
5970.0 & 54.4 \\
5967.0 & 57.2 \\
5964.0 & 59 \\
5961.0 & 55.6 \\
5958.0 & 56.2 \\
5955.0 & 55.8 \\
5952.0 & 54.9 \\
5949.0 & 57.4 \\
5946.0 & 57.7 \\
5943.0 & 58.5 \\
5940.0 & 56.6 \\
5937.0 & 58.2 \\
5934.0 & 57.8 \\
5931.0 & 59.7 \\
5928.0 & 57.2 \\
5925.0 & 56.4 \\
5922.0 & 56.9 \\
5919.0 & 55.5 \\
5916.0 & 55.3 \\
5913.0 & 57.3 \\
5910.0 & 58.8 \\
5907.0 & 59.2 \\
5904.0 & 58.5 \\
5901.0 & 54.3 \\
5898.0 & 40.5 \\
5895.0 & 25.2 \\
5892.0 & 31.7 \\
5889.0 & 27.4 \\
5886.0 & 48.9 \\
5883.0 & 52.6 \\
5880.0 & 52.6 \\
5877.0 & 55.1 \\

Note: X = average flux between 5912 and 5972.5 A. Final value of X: 56.9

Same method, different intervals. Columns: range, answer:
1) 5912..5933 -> 56.9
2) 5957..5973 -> 56.8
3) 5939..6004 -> 57.1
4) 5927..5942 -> 57.9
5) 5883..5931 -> 50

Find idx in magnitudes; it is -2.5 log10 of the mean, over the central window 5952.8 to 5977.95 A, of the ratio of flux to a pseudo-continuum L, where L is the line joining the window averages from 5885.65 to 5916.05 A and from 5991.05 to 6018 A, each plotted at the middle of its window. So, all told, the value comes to -0.07 mag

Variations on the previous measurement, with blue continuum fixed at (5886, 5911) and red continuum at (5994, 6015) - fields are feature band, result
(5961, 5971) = -0.09 mag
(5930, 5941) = -0.19 mag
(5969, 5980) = -0.06 mag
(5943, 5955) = -0.13 mag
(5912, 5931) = -0.20 mag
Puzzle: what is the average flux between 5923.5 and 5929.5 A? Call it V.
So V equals 56.8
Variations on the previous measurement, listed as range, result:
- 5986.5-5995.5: 59.5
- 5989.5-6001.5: 59.3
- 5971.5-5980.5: 56.8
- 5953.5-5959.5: 56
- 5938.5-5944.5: 57.6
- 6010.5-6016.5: 55.1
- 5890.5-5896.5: 28.4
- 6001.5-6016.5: 56.2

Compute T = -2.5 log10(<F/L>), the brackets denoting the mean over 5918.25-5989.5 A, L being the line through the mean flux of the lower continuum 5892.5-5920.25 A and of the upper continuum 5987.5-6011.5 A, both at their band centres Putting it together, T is -0.049 mag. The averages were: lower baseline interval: 50.9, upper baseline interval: 57.9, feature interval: 56.9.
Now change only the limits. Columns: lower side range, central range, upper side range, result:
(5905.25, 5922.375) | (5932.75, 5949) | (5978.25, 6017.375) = -0.01 mag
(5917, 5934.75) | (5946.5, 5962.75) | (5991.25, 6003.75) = 0.03 mag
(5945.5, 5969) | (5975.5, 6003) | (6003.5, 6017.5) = -0.02 mag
